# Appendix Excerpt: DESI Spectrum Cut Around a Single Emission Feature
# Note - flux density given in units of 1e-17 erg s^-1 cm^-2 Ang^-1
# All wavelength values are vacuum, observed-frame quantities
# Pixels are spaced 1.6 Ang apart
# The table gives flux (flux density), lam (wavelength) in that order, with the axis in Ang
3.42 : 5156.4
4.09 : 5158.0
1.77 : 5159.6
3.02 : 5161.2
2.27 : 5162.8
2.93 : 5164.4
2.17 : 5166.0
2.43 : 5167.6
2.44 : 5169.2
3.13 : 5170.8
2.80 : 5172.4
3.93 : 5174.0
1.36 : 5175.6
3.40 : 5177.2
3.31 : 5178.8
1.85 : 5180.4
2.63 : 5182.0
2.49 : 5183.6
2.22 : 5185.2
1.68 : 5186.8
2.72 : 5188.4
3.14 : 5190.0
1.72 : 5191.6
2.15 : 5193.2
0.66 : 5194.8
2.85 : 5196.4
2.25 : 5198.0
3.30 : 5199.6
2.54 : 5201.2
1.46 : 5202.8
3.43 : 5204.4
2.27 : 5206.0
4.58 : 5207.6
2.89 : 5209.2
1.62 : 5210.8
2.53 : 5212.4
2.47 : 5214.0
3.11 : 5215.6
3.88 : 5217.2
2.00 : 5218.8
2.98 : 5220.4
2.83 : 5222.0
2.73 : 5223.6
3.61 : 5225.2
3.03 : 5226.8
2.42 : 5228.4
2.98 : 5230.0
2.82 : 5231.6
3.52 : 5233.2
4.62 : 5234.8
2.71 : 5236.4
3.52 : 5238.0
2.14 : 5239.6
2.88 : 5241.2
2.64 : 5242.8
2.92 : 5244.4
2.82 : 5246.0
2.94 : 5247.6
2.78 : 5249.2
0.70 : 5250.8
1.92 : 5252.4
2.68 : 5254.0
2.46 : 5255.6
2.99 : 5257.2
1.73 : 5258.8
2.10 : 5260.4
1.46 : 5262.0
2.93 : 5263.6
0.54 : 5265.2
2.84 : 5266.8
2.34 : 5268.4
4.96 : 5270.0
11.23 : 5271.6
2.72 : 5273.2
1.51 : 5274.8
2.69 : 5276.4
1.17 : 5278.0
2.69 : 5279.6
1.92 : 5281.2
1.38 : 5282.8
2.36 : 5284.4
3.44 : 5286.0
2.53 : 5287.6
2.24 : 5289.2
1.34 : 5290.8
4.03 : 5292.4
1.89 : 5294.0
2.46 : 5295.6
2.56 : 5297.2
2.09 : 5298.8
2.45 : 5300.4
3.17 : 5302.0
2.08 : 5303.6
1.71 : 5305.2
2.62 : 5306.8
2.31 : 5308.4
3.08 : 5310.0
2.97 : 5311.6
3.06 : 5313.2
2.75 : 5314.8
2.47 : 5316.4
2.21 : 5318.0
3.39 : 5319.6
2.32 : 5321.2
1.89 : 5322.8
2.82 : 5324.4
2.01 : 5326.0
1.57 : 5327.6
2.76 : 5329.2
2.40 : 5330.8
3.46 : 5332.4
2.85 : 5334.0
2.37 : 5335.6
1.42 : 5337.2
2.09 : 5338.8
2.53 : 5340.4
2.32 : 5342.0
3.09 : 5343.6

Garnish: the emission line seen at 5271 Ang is Hbeta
